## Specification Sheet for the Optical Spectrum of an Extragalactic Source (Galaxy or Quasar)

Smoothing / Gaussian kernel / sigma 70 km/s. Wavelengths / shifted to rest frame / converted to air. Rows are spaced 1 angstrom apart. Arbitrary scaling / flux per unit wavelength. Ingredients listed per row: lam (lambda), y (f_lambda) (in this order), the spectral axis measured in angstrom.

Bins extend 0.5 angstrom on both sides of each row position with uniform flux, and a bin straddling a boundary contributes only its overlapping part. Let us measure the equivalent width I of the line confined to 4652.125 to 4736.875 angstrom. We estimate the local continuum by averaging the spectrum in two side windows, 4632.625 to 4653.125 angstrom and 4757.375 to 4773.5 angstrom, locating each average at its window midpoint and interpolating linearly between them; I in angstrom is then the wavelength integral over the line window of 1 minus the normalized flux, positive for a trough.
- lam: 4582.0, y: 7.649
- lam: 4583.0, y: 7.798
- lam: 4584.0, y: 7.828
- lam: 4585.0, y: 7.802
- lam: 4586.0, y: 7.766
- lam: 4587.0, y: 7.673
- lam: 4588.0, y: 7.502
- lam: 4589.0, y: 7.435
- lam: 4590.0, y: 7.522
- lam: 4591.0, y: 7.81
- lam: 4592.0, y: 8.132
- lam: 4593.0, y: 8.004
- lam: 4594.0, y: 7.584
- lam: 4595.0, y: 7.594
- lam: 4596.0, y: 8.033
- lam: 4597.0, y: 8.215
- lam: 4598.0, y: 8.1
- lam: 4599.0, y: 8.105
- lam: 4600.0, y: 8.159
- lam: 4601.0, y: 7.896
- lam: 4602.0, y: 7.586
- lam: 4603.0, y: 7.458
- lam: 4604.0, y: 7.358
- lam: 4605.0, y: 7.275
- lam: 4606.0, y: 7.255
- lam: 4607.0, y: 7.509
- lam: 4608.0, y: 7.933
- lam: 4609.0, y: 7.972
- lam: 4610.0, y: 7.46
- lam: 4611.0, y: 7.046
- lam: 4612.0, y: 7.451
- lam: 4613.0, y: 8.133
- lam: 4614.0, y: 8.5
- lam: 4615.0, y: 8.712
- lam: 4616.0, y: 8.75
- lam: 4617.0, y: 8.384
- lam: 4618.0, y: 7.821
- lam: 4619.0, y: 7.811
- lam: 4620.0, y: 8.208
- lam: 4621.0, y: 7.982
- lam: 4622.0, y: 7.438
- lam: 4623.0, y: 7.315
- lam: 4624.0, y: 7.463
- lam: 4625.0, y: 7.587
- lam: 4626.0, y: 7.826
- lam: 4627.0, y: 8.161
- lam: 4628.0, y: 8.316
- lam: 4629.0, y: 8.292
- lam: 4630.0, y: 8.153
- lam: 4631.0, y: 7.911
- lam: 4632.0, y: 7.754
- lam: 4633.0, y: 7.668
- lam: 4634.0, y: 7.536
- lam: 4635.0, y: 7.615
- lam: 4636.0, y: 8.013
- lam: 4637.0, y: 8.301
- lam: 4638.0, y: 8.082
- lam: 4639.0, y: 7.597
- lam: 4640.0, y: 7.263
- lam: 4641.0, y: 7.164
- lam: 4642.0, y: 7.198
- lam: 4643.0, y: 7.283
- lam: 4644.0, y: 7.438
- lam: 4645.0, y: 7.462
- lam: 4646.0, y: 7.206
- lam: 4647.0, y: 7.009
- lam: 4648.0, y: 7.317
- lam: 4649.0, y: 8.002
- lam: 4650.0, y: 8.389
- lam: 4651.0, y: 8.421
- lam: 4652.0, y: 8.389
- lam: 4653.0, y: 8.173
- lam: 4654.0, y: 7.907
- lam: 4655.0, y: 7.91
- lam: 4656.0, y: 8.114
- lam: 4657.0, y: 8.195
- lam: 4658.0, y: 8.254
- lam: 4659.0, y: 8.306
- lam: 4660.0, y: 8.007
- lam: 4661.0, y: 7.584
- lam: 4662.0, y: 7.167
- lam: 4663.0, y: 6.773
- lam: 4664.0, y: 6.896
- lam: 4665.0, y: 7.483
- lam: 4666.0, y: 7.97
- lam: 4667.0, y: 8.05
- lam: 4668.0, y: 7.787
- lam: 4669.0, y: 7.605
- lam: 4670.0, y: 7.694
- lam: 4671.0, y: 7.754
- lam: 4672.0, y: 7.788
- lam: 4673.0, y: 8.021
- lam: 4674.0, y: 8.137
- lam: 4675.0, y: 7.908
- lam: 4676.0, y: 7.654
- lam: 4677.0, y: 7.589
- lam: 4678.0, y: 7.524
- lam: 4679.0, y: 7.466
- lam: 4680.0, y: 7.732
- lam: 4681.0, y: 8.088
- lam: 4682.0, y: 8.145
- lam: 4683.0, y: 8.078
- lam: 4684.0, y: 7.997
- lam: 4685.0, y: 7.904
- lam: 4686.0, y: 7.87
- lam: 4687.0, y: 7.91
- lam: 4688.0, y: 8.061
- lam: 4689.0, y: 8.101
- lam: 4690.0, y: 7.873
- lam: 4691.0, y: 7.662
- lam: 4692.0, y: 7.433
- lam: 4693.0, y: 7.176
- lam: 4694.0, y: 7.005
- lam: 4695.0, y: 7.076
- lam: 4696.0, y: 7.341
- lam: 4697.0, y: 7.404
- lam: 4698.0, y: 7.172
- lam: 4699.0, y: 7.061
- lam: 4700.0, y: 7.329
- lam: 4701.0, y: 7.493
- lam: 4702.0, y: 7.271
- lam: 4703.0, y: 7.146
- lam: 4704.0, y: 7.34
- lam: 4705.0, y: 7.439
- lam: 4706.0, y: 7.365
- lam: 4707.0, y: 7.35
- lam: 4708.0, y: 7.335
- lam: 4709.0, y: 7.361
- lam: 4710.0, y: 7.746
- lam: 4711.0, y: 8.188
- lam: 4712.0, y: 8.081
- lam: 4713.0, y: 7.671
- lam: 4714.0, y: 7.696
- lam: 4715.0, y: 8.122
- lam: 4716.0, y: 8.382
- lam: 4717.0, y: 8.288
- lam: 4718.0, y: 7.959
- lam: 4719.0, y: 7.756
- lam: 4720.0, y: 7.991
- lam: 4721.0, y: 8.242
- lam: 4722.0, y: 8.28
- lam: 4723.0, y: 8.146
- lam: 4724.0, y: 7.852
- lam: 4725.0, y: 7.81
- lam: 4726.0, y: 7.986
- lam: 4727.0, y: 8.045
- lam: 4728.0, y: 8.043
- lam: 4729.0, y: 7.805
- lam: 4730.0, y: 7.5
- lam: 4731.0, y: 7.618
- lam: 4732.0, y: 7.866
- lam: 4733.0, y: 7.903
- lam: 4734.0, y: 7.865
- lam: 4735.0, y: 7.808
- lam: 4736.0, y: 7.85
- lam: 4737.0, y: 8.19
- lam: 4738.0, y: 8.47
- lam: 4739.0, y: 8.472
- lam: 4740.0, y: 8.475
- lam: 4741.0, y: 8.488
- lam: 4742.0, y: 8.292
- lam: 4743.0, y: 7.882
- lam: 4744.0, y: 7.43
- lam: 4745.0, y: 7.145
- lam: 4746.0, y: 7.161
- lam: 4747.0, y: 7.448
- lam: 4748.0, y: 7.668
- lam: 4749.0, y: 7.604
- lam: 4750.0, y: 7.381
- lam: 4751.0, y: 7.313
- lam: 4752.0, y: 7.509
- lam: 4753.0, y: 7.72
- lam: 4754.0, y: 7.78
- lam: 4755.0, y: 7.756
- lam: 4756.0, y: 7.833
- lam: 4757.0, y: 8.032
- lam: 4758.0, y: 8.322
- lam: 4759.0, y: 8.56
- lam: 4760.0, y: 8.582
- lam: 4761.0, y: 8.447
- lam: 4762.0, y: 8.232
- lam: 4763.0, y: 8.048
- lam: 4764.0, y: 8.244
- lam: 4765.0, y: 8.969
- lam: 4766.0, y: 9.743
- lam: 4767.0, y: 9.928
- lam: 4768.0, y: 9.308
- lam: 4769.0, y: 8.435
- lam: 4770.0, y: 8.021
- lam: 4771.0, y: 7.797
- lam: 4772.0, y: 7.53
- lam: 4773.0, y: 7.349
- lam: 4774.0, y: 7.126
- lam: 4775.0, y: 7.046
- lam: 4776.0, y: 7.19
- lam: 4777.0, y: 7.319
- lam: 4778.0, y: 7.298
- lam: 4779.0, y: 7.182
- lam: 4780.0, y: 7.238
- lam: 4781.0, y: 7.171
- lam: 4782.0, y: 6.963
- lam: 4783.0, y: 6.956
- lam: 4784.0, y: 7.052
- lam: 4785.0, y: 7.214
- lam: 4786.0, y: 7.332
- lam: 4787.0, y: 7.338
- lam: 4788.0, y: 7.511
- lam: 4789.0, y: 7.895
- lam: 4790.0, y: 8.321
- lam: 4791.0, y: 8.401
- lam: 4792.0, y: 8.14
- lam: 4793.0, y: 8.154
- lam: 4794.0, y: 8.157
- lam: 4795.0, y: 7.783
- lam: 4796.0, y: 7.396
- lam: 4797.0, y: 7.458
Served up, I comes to 2.7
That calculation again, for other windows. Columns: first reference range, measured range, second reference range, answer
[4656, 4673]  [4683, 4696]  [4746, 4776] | 0.22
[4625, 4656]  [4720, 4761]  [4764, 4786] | -0.77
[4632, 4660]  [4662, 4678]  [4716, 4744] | 0.42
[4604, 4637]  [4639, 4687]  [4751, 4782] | 0.84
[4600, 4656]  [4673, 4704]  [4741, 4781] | 0.85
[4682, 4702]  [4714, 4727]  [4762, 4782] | -0.59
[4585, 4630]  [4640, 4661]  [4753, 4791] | 0.15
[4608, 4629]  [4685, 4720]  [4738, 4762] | 1.32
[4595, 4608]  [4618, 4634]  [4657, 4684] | -0.20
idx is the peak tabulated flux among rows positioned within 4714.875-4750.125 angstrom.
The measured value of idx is 8.488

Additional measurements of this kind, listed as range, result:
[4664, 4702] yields 8.145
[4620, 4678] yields 8.421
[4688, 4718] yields 8.382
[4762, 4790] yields 9.928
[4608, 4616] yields 8.75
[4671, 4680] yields 8.137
